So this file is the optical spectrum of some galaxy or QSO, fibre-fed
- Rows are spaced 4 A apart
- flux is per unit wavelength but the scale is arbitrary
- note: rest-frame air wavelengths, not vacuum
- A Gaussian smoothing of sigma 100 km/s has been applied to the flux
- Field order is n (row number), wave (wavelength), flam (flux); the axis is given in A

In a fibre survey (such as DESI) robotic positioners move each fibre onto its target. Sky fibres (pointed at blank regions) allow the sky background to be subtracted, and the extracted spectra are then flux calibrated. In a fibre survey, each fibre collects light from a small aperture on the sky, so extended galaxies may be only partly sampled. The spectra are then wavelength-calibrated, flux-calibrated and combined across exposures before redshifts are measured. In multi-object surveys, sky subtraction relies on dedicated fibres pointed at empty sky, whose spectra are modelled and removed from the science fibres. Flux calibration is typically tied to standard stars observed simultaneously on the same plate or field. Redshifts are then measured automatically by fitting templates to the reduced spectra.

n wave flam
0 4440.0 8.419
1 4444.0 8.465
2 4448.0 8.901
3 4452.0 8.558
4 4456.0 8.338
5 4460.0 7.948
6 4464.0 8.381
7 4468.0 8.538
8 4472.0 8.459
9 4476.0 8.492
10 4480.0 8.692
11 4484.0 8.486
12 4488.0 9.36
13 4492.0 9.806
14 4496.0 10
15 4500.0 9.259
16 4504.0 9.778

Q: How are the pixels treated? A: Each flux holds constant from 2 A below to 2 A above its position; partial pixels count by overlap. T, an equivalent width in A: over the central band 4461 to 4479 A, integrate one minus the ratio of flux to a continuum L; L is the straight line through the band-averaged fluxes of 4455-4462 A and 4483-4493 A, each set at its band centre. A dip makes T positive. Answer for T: 0.2 A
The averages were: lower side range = 8.12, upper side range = 9.23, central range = 8.45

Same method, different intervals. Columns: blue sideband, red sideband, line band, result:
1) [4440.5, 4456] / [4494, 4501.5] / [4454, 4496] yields 2.1 A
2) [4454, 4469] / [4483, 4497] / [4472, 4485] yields 0.6 A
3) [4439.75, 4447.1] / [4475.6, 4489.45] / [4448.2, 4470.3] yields 0.6 A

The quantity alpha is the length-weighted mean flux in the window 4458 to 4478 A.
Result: 8.36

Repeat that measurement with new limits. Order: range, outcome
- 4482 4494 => 9.22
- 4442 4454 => 8.64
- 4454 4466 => 8.22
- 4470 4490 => 8.7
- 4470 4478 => 8.48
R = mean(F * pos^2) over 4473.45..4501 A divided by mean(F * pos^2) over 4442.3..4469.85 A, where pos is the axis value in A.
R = 1.10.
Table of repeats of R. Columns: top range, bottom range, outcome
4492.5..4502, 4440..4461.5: 1.17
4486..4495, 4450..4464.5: 1.18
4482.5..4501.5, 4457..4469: 1.15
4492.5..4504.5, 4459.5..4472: 1.18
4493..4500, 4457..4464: 1.22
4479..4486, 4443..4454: 1.01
